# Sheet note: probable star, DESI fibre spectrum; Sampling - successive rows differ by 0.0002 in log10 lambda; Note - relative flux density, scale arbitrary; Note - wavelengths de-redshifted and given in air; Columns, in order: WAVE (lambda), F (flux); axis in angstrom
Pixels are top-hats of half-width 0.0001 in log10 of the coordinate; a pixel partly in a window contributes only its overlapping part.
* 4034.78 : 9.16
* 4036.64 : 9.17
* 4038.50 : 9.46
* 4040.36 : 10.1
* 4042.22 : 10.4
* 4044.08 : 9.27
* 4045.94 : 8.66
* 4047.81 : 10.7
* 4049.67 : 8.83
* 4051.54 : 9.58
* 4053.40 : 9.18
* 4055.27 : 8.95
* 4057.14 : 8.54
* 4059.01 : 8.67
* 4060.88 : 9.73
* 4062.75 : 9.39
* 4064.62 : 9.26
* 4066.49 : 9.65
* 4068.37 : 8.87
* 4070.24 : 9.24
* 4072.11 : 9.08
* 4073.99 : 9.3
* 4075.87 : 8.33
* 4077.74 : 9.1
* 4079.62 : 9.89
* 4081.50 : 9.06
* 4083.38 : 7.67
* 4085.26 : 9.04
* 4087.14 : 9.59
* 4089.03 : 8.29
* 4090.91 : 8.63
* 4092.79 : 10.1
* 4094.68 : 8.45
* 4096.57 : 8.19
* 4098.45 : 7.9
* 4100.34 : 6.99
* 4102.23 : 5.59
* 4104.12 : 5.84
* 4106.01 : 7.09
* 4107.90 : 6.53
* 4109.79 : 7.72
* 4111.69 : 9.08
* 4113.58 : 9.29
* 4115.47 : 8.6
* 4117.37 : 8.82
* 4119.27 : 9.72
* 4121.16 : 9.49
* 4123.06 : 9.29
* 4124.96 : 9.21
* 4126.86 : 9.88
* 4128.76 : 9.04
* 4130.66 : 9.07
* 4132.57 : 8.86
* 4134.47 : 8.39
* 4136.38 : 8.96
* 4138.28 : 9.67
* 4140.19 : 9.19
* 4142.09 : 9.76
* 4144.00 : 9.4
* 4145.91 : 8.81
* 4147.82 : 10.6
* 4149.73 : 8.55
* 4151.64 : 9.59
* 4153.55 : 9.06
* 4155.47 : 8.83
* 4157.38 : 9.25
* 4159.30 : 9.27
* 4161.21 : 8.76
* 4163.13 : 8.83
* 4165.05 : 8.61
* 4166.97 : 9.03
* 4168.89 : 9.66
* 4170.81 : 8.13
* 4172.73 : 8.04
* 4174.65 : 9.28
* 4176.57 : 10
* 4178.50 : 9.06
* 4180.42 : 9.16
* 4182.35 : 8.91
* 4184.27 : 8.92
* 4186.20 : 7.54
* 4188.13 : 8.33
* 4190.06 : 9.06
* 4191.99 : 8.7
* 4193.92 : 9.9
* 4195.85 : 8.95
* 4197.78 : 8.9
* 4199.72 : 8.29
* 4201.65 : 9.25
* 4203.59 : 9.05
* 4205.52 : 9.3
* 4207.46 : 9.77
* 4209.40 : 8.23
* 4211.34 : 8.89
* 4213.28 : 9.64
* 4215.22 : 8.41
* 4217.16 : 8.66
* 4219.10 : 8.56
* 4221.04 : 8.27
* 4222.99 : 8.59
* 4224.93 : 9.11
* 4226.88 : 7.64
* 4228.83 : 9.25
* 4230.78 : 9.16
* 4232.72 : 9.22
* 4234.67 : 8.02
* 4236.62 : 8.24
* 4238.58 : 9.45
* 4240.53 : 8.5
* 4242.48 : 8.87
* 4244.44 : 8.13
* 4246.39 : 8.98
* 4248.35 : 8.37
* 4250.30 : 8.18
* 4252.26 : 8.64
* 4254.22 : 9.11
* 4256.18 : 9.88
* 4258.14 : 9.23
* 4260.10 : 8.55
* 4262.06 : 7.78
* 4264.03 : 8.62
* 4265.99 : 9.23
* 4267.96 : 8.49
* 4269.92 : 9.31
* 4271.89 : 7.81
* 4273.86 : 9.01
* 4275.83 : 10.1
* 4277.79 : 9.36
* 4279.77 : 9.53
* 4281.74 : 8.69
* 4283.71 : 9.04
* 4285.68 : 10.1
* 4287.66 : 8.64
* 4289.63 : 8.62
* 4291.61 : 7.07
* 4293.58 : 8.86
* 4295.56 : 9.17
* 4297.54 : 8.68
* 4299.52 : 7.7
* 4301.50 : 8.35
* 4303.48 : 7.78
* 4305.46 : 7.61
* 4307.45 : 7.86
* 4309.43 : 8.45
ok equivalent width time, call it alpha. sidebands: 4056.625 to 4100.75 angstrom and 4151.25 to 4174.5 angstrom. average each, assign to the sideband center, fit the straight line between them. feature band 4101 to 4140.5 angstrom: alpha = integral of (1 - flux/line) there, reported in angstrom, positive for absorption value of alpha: 1.7 angstrom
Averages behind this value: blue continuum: 8.9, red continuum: 8.92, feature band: 8.52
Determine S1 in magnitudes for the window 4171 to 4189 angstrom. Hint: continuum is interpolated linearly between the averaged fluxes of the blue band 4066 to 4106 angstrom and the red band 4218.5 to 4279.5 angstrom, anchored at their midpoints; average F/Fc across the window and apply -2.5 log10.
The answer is -0.02 mag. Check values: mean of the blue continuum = 8.47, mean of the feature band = 8.78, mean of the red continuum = 8.77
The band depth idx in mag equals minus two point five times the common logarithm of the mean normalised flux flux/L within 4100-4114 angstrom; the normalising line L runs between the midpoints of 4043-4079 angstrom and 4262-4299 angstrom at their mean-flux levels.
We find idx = 0.26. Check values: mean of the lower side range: 9.19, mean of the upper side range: 8.86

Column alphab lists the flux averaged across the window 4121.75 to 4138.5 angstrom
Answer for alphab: 9.13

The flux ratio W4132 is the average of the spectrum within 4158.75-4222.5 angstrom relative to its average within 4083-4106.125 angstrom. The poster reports 1.11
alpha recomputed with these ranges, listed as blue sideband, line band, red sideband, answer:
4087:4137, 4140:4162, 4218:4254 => -2.0 angstrom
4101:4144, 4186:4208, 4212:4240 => -0.7 angstrom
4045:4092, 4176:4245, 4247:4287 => 1.2 angstrom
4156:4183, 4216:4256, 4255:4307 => 0.8 angstrom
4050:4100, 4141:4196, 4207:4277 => -1.1 angstrom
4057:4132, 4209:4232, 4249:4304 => 0.1 angstrom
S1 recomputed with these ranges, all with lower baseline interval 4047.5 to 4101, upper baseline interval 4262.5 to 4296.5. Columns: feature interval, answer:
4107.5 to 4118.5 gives 0.062 mag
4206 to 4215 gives -0.019 mag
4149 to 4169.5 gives -0.012 mag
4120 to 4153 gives -0.040 mag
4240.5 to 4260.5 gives 0.015 mag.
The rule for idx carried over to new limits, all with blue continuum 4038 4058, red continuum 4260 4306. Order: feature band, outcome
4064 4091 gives 0.04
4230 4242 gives 0.01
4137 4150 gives -0.04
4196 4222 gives 0.01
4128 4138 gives 0.03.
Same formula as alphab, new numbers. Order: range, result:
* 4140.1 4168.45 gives 9.18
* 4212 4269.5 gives 8.72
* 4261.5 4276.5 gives 8.79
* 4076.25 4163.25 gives 8.76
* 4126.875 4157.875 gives 9.21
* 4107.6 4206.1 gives 9.01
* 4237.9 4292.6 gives 8.83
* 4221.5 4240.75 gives 8.71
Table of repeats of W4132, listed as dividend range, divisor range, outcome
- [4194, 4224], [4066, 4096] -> 0.99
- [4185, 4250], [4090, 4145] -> 1.02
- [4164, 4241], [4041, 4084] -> 0.96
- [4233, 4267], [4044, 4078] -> 0.95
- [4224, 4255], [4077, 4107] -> 1.06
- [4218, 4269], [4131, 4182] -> 0.96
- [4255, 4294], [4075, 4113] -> 1.09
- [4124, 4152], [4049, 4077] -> 1.02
